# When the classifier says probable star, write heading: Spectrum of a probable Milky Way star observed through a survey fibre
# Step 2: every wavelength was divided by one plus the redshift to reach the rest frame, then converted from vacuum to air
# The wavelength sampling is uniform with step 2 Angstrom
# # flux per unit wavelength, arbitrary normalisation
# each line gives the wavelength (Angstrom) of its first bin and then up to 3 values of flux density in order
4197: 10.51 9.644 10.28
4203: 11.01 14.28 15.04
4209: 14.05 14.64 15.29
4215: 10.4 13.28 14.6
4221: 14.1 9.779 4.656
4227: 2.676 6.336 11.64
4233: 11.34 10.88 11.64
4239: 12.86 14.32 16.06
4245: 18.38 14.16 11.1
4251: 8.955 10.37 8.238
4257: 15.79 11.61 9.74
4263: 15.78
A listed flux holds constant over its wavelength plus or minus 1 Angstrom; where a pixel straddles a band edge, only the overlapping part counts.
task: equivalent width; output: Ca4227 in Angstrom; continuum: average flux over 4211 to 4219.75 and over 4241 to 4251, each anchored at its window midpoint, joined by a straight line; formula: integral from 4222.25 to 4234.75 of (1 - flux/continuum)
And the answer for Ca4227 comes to 5.4 Angstrom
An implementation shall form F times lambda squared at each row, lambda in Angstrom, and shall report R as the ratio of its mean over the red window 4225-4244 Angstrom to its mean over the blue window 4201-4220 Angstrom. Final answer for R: 0.79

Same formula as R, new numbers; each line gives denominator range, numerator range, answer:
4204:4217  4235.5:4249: 1.04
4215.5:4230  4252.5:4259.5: 1.25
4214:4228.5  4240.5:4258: 1.34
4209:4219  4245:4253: 0.91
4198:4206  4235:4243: 1.18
